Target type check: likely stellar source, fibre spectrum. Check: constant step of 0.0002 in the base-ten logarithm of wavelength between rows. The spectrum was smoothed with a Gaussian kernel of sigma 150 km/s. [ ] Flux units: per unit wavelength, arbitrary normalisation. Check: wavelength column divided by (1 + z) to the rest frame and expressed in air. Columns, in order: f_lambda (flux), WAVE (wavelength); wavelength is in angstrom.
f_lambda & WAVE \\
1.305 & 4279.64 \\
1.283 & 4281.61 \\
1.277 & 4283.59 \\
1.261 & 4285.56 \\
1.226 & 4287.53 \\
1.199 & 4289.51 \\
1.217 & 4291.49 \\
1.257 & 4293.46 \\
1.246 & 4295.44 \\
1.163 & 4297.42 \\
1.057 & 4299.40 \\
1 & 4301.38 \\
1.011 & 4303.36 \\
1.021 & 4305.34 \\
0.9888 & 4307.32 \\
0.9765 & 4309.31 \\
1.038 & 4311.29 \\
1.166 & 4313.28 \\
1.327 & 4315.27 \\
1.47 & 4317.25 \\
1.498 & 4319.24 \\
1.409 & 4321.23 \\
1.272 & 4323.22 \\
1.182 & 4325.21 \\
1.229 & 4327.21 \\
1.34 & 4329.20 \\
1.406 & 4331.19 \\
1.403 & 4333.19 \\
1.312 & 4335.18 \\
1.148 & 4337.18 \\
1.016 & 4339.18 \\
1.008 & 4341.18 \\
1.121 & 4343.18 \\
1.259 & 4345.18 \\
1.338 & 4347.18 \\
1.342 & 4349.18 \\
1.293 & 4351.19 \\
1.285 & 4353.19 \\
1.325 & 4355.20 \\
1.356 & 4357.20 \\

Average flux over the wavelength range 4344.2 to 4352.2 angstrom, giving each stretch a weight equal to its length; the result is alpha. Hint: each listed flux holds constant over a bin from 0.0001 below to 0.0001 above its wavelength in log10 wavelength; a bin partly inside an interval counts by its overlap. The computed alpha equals 1.31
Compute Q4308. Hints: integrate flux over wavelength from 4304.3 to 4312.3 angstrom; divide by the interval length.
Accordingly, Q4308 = 1.01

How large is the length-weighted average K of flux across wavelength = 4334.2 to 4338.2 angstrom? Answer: 1.23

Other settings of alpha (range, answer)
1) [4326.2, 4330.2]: 1.28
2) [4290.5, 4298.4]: 1.22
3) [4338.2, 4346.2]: 1.1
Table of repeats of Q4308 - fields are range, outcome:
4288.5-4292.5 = 1.21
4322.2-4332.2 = 1.29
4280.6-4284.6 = 1.28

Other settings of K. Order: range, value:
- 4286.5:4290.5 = 1.21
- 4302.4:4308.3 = 1.01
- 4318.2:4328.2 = 1.32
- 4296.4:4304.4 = 1.06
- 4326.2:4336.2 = 1.34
